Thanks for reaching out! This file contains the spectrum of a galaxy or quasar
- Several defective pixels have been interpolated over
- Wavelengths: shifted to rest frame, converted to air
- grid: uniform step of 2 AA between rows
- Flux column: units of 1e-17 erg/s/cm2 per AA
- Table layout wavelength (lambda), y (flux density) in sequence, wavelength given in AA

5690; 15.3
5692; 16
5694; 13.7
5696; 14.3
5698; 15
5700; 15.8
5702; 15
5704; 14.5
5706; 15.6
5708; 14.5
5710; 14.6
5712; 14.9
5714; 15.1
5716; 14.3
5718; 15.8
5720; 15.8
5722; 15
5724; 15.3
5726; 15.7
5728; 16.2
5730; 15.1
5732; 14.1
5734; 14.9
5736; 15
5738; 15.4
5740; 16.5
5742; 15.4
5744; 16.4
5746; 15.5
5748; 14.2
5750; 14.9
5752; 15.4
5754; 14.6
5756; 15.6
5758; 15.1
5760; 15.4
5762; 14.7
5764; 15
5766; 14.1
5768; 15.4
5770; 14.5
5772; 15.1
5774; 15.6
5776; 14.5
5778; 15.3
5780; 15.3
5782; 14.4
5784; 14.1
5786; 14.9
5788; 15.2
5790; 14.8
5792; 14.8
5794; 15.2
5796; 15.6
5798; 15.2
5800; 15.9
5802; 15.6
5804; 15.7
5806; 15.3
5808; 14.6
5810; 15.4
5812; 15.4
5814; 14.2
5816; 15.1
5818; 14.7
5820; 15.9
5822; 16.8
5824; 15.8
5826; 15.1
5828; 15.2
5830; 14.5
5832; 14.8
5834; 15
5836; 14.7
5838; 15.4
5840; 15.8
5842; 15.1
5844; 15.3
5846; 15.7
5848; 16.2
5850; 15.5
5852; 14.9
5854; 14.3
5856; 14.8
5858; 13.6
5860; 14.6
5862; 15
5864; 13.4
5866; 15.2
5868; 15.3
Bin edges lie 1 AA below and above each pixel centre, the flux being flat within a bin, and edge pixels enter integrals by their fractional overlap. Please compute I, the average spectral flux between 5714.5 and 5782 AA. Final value 15.2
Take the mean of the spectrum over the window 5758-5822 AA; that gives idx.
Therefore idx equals 15.1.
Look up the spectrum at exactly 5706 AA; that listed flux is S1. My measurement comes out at 15.6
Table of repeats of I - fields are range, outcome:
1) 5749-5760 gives 15.1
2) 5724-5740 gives 15.3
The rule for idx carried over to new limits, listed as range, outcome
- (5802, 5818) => 15.1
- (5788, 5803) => 15.3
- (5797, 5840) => 15.3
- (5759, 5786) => 14.9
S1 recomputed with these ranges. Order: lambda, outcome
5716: 14.3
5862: 15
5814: 14.2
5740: 16.5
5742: 15.4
